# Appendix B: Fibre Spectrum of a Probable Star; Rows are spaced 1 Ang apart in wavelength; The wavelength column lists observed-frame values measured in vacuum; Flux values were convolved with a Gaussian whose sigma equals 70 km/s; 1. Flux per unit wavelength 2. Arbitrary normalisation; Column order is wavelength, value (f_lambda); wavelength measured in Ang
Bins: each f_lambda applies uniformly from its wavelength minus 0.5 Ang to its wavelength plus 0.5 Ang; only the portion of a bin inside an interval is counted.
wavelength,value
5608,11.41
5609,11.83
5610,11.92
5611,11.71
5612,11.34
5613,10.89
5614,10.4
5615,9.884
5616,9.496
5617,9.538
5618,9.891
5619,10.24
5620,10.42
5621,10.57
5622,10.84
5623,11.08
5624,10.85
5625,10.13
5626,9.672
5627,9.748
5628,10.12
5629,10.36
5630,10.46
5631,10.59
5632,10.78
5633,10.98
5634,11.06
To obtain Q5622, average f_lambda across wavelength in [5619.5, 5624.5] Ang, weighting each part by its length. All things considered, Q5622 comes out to 10.8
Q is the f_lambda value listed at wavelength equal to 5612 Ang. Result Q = 11.34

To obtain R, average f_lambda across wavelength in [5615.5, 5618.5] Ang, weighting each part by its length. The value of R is 9.64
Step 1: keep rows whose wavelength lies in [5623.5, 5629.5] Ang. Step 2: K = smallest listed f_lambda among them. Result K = 9.672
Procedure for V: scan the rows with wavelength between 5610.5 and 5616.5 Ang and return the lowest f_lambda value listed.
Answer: 9.496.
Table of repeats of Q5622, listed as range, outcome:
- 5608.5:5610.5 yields 11.9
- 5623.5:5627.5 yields 10.1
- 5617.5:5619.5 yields 10.1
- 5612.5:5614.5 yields 10.6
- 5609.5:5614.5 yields 11.3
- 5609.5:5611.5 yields 11.8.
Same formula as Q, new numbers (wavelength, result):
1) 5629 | 10.36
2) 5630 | 10.46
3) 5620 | 10.42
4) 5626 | 9.672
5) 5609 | 11.83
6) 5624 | 10.85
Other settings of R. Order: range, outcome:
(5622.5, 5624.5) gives 11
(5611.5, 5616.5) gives 10.4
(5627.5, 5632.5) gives 10.5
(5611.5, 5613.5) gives 11.1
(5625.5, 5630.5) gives 10.1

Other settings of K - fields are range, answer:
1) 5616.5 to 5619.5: 9.538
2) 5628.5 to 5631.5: 10.36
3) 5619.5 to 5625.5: 10.13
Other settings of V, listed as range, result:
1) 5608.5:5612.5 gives 11.34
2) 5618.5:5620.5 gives 10.24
